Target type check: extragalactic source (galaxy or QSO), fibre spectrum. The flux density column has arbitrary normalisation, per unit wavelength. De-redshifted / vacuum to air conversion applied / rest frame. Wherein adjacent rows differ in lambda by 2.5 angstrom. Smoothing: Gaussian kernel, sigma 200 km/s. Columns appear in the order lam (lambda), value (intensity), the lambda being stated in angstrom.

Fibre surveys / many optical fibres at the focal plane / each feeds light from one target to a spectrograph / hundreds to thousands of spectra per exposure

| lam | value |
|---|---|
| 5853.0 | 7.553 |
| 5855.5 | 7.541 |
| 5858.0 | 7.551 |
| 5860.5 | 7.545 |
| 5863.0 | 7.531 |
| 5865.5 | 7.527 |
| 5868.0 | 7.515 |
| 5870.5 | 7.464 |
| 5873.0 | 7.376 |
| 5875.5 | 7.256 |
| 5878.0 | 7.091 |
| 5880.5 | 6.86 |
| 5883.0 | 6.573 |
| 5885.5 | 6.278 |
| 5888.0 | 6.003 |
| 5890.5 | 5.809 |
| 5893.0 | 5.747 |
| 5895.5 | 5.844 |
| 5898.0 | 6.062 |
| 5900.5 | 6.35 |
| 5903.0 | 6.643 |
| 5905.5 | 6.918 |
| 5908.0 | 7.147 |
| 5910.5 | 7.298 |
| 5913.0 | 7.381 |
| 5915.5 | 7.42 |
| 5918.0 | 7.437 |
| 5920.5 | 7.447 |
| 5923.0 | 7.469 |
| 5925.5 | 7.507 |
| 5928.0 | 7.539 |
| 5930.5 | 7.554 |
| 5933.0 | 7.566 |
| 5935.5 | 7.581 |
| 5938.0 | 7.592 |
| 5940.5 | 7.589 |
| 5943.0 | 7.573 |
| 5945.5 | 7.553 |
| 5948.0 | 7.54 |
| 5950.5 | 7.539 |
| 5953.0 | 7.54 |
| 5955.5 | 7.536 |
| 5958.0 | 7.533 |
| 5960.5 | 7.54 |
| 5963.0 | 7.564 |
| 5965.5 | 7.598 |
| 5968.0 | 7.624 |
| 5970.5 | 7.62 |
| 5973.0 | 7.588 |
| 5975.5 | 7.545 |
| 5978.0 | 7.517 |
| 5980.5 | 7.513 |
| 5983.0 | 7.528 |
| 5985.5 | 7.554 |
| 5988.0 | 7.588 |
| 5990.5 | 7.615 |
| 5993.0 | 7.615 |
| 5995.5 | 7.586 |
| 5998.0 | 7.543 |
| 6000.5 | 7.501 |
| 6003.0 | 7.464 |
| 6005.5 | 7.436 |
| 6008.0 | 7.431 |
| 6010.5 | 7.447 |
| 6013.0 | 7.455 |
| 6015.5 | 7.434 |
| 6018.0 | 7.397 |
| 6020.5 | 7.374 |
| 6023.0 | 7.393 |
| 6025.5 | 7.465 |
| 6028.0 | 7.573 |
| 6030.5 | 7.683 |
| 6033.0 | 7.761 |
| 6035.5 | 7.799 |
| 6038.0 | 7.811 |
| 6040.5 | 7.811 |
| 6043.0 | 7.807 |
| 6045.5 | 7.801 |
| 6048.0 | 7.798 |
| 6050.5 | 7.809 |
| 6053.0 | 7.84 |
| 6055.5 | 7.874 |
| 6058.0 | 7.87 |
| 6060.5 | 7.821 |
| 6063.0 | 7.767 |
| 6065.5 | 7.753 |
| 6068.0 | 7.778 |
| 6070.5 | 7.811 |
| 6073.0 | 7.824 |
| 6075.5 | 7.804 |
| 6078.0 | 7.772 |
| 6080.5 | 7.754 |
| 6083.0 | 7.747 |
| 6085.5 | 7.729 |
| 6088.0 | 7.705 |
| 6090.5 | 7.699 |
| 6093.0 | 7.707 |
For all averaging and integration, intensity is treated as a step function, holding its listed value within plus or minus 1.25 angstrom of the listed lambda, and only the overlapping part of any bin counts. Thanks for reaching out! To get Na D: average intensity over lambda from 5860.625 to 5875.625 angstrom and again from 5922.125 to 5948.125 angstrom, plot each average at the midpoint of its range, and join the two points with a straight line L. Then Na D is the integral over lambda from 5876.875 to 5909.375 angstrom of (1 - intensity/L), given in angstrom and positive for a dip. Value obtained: 4.7 angstrom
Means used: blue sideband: 7.47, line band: 6.41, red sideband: 7.55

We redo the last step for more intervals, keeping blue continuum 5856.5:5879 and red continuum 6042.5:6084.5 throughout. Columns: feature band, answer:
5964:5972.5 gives 0.01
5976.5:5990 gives 0.19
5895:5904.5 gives 1.55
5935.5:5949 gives 0.00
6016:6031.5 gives 0.50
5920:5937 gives 0.04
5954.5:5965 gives 0.08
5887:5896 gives 1.96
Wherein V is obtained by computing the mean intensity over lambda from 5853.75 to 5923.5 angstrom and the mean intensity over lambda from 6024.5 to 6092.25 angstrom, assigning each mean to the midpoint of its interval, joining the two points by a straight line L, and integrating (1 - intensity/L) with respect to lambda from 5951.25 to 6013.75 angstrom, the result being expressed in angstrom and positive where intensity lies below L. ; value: -1.1 angstrom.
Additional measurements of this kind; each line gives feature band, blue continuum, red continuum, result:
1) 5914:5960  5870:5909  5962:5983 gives -2.5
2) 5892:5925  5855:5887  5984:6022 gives 1.9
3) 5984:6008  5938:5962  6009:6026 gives -0.2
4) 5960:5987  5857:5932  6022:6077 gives -0.6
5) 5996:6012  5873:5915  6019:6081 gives -0.1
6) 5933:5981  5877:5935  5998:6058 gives -2.5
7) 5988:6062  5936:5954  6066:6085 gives 0.7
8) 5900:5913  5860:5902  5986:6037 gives -0.1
